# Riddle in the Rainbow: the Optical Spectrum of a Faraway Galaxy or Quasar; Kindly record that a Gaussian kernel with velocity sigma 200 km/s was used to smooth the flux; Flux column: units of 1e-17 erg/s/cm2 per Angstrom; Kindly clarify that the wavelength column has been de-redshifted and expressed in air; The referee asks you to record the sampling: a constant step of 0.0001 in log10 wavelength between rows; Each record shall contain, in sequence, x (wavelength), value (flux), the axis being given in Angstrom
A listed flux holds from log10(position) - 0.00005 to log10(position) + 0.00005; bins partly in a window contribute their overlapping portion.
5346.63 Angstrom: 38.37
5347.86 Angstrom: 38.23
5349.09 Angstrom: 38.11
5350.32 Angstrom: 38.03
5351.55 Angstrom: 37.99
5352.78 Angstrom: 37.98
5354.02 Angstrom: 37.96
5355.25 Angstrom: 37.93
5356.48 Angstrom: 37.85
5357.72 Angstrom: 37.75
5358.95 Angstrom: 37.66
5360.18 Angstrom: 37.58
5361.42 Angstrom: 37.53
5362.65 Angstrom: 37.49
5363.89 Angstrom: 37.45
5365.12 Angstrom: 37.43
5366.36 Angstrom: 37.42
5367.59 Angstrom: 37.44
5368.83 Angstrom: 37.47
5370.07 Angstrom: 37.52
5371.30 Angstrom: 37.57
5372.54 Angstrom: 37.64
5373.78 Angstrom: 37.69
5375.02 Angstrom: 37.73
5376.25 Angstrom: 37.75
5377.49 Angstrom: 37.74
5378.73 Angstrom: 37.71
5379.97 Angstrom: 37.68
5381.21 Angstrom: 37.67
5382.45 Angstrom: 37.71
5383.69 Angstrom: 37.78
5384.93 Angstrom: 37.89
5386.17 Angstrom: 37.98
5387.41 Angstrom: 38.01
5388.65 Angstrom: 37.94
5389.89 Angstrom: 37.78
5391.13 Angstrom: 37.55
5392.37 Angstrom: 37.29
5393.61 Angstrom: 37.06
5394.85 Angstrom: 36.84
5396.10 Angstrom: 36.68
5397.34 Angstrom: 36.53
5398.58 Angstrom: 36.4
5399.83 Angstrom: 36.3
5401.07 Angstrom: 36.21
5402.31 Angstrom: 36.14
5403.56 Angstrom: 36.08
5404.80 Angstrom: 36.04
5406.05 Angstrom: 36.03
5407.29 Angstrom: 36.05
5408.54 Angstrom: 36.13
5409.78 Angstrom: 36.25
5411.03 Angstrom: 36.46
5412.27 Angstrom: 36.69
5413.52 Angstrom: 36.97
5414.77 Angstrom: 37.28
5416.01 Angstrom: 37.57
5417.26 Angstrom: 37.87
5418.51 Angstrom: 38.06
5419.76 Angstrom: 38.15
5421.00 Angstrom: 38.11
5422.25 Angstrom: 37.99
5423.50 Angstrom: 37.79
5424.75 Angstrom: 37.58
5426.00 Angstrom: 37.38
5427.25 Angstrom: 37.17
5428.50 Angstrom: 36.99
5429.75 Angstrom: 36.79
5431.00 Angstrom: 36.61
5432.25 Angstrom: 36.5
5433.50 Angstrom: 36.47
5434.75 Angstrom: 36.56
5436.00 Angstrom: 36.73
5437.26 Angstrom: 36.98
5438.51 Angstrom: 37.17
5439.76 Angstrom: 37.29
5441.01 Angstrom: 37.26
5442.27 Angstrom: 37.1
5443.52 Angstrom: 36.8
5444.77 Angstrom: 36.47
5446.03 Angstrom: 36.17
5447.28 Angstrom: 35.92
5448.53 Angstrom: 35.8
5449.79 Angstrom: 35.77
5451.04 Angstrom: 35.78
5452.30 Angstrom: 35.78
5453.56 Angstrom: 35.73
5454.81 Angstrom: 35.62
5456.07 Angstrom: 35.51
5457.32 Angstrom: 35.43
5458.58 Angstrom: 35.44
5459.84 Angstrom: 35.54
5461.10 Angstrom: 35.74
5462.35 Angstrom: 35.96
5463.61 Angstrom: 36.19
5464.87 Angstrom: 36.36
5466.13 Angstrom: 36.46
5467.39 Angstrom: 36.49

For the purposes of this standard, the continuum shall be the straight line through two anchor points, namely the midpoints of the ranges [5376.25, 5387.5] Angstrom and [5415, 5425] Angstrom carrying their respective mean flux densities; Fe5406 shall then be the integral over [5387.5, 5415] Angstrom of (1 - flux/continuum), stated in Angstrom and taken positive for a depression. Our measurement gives 0.8 Angstrom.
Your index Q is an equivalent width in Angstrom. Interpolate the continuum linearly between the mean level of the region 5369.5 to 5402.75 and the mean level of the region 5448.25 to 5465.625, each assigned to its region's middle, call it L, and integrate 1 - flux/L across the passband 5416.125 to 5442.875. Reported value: -0.7 Angstrom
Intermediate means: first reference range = 37.4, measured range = 37.3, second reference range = 35.7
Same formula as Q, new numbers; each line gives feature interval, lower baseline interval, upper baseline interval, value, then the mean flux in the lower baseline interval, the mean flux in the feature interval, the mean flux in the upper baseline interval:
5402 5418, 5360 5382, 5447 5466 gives 0.1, 37.6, 36.6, 35.8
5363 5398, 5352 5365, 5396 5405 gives -0.5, 37.7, 37.5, 36.3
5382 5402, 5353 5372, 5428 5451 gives 0.0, 37.6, 37.2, 36.6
